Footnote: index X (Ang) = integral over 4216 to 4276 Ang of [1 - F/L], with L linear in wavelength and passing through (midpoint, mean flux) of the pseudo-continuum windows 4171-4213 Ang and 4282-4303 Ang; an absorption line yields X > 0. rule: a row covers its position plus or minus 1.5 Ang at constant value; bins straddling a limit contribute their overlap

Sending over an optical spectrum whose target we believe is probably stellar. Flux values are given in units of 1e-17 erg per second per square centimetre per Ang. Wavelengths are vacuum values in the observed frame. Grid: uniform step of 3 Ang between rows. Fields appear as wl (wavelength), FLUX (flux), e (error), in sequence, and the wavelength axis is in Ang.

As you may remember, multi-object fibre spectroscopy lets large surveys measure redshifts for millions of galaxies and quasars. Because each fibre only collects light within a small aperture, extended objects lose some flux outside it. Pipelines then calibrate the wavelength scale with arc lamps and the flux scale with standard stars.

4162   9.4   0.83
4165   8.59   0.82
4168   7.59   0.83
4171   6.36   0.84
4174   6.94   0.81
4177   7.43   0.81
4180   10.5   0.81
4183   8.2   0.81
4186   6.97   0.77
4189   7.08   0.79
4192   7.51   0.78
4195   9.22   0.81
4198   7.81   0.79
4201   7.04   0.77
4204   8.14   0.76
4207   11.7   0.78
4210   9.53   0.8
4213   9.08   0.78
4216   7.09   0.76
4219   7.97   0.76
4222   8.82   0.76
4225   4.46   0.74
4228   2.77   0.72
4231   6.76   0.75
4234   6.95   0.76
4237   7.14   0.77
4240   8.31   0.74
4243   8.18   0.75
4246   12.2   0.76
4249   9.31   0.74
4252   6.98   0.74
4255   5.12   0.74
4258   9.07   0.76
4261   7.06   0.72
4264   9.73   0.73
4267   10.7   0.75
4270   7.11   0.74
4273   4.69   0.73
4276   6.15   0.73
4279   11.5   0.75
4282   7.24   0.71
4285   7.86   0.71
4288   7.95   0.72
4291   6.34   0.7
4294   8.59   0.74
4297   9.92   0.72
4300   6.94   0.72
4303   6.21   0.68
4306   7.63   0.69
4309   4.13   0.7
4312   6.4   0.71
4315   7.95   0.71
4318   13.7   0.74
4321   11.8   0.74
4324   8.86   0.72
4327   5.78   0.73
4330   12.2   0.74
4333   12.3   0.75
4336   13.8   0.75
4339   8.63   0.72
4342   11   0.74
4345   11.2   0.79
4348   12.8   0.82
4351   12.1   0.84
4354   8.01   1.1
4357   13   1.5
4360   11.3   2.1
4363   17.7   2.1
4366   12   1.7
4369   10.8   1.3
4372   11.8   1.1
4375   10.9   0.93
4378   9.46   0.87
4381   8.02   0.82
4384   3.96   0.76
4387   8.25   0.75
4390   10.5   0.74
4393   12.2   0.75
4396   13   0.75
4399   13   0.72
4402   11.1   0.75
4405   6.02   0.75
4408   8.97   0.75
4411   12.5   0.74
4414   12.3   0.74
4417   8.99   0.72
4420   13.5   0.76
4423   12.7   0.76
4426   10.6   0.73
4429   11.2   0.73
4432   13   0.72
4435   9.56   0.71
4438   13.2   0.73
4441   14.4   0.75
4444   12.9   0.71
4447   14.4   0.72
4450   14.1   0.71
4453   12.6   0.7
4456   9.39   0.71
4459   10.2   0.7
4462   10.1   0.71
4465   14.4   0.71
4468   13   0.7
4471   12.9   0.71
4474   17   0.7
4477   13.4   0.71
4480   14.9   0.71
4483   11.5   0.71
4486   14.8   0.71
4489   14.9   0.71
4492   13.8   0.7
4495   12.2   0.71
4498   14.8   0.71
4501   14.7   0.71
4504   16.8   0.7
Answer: 3.7 Ang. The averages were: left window 8.27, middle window 7.5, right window 7.76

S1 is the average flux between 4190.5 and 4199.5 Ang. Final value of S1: 8.18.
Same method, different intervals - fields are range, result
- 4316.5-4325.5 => 11.5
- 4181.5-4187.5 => 7.58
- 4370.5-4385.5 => 8.83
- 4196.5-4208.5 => 8.67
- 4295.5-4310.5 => 6.97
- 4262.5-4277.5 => 7.68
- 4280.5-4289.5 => 7.68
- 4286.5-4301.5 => 7.95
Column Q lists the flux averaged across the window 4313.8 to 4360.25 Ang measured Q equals 10.9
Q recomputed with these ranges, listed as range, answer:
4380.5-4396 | 9.05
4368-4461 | 11.1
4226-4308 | 7.68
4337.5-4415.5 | 10.8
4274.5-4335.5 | 8.56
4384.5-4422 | 10.7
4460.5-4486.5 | 13.5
